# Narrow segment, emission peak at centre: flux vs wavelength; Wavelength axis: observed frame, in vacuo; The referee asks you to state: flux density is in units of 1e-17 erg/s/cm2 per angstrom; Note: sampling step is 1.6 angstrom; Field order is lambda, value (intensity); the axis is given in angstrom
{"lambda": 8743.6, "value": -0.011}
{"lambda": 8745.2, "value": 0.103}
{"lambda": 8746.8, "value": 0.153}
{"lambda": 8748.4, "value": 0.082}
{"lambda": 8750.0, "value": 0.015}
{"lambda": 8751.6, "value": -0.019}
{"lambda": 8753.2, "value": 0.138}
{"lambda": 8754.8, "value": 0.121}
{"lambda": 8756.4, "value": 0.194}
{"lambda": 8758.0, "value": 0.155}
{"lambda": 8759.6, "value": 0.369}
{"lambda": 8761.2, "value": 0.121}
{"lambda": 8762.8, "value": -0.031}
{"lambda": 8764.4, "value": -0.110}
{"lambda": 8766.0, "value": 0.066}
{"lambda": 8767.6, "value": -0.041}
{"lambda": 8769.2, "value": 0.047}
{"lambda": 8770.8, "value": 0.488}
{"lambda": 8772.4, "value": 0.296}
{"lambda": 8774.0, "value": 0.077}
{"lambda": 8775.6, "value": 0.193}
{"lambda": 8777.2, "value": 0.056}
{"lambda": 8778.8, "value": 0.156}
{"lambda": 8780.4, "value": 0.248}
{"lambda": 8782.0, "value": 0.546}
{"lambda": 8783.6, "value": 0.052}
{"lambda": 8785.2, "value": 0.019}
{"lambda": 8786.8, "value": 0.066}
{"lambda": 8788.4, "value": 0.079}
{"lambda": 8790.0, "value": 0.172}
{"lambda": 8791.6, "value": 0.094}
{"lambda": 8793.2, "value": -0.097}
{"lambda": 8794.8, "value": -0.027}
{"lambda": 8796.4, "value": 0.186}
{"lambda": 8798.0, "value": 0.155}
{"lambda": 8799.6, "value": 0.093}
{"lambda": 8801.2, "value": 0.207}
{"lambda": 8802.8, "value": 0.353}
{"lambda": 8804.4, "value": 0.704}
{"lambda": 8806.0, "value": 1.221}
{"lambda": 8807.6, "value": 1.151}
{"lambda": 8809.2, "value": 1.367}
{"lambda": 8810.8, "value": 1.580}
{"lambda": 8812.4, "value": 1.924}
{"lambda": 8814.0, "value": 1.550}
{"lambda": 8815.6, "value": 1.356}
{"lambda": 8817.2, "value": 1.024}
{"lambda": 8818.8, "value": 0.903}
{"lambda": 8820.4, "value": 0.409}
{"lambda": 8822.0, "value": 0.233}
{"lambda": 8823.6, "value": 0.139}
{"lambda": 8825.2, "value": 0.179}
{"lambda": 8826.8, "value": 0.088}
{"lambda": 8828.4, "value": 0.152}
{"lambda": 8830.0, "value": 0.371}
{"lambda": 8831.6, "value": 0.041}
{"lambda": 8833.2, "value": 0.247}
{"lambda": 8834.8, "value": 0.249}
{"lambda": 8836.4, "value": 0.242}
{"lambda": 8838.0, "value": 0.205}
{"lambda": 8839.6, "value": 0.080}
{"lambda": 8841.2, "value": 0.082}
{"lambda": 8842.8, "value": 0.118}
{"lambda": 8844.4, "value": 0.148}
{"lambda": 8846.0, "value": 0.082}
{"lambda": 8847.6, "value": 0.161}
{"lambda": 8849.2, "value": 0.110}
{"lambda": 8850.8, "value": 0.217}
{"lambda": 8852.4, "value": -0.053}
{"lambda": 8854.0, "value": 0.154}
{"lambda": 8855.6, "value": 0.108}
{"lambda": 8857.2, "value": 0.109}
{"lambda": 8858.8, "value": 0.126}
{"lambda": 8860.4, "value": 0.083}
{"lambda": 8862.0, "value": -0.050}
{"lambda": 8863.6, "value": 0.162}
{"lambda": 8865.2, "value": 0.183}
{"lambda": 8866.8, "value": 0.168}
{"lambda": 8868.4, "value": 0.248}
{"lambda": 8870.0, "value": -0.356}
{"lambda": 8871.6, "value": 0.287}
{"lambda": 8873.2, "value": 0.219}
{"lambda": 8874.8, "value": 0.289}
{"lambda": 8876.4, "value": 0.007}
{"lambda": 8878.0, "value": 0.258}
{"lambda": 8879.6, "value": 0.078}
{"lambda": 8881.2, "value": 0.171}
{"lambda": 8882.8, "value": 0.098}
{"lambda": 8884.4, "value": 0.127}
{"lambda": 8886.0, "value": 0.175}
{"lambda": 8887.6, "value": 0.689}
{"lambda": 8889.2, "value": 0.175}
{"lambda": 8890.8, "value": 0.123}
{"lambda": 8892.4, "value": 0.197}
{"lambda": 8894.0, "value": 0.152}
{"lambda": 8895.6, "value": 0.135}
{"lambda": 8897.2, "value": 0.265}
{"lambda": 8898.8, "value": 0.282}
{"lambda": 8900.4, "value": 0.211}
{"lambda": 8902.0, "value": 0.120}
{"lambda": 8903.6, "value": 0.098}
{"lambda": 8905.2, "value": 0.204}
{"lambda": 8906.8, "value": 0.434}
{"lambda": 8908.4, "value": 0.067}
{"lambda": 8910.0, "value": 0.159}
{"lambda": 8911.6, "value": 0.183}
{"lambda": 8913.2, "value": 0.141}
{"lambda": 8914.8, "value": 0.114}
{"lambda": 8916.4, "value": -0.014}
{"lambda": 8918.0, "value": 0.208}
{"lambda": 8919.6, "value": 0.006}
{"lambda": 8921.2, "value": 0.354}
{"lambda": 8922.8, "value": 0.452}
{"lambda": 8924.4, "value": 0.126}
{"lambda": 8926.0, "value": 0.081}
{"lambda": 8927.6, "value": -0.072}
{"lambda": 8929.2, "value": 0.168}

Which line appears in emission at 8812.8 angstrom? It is [O II]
